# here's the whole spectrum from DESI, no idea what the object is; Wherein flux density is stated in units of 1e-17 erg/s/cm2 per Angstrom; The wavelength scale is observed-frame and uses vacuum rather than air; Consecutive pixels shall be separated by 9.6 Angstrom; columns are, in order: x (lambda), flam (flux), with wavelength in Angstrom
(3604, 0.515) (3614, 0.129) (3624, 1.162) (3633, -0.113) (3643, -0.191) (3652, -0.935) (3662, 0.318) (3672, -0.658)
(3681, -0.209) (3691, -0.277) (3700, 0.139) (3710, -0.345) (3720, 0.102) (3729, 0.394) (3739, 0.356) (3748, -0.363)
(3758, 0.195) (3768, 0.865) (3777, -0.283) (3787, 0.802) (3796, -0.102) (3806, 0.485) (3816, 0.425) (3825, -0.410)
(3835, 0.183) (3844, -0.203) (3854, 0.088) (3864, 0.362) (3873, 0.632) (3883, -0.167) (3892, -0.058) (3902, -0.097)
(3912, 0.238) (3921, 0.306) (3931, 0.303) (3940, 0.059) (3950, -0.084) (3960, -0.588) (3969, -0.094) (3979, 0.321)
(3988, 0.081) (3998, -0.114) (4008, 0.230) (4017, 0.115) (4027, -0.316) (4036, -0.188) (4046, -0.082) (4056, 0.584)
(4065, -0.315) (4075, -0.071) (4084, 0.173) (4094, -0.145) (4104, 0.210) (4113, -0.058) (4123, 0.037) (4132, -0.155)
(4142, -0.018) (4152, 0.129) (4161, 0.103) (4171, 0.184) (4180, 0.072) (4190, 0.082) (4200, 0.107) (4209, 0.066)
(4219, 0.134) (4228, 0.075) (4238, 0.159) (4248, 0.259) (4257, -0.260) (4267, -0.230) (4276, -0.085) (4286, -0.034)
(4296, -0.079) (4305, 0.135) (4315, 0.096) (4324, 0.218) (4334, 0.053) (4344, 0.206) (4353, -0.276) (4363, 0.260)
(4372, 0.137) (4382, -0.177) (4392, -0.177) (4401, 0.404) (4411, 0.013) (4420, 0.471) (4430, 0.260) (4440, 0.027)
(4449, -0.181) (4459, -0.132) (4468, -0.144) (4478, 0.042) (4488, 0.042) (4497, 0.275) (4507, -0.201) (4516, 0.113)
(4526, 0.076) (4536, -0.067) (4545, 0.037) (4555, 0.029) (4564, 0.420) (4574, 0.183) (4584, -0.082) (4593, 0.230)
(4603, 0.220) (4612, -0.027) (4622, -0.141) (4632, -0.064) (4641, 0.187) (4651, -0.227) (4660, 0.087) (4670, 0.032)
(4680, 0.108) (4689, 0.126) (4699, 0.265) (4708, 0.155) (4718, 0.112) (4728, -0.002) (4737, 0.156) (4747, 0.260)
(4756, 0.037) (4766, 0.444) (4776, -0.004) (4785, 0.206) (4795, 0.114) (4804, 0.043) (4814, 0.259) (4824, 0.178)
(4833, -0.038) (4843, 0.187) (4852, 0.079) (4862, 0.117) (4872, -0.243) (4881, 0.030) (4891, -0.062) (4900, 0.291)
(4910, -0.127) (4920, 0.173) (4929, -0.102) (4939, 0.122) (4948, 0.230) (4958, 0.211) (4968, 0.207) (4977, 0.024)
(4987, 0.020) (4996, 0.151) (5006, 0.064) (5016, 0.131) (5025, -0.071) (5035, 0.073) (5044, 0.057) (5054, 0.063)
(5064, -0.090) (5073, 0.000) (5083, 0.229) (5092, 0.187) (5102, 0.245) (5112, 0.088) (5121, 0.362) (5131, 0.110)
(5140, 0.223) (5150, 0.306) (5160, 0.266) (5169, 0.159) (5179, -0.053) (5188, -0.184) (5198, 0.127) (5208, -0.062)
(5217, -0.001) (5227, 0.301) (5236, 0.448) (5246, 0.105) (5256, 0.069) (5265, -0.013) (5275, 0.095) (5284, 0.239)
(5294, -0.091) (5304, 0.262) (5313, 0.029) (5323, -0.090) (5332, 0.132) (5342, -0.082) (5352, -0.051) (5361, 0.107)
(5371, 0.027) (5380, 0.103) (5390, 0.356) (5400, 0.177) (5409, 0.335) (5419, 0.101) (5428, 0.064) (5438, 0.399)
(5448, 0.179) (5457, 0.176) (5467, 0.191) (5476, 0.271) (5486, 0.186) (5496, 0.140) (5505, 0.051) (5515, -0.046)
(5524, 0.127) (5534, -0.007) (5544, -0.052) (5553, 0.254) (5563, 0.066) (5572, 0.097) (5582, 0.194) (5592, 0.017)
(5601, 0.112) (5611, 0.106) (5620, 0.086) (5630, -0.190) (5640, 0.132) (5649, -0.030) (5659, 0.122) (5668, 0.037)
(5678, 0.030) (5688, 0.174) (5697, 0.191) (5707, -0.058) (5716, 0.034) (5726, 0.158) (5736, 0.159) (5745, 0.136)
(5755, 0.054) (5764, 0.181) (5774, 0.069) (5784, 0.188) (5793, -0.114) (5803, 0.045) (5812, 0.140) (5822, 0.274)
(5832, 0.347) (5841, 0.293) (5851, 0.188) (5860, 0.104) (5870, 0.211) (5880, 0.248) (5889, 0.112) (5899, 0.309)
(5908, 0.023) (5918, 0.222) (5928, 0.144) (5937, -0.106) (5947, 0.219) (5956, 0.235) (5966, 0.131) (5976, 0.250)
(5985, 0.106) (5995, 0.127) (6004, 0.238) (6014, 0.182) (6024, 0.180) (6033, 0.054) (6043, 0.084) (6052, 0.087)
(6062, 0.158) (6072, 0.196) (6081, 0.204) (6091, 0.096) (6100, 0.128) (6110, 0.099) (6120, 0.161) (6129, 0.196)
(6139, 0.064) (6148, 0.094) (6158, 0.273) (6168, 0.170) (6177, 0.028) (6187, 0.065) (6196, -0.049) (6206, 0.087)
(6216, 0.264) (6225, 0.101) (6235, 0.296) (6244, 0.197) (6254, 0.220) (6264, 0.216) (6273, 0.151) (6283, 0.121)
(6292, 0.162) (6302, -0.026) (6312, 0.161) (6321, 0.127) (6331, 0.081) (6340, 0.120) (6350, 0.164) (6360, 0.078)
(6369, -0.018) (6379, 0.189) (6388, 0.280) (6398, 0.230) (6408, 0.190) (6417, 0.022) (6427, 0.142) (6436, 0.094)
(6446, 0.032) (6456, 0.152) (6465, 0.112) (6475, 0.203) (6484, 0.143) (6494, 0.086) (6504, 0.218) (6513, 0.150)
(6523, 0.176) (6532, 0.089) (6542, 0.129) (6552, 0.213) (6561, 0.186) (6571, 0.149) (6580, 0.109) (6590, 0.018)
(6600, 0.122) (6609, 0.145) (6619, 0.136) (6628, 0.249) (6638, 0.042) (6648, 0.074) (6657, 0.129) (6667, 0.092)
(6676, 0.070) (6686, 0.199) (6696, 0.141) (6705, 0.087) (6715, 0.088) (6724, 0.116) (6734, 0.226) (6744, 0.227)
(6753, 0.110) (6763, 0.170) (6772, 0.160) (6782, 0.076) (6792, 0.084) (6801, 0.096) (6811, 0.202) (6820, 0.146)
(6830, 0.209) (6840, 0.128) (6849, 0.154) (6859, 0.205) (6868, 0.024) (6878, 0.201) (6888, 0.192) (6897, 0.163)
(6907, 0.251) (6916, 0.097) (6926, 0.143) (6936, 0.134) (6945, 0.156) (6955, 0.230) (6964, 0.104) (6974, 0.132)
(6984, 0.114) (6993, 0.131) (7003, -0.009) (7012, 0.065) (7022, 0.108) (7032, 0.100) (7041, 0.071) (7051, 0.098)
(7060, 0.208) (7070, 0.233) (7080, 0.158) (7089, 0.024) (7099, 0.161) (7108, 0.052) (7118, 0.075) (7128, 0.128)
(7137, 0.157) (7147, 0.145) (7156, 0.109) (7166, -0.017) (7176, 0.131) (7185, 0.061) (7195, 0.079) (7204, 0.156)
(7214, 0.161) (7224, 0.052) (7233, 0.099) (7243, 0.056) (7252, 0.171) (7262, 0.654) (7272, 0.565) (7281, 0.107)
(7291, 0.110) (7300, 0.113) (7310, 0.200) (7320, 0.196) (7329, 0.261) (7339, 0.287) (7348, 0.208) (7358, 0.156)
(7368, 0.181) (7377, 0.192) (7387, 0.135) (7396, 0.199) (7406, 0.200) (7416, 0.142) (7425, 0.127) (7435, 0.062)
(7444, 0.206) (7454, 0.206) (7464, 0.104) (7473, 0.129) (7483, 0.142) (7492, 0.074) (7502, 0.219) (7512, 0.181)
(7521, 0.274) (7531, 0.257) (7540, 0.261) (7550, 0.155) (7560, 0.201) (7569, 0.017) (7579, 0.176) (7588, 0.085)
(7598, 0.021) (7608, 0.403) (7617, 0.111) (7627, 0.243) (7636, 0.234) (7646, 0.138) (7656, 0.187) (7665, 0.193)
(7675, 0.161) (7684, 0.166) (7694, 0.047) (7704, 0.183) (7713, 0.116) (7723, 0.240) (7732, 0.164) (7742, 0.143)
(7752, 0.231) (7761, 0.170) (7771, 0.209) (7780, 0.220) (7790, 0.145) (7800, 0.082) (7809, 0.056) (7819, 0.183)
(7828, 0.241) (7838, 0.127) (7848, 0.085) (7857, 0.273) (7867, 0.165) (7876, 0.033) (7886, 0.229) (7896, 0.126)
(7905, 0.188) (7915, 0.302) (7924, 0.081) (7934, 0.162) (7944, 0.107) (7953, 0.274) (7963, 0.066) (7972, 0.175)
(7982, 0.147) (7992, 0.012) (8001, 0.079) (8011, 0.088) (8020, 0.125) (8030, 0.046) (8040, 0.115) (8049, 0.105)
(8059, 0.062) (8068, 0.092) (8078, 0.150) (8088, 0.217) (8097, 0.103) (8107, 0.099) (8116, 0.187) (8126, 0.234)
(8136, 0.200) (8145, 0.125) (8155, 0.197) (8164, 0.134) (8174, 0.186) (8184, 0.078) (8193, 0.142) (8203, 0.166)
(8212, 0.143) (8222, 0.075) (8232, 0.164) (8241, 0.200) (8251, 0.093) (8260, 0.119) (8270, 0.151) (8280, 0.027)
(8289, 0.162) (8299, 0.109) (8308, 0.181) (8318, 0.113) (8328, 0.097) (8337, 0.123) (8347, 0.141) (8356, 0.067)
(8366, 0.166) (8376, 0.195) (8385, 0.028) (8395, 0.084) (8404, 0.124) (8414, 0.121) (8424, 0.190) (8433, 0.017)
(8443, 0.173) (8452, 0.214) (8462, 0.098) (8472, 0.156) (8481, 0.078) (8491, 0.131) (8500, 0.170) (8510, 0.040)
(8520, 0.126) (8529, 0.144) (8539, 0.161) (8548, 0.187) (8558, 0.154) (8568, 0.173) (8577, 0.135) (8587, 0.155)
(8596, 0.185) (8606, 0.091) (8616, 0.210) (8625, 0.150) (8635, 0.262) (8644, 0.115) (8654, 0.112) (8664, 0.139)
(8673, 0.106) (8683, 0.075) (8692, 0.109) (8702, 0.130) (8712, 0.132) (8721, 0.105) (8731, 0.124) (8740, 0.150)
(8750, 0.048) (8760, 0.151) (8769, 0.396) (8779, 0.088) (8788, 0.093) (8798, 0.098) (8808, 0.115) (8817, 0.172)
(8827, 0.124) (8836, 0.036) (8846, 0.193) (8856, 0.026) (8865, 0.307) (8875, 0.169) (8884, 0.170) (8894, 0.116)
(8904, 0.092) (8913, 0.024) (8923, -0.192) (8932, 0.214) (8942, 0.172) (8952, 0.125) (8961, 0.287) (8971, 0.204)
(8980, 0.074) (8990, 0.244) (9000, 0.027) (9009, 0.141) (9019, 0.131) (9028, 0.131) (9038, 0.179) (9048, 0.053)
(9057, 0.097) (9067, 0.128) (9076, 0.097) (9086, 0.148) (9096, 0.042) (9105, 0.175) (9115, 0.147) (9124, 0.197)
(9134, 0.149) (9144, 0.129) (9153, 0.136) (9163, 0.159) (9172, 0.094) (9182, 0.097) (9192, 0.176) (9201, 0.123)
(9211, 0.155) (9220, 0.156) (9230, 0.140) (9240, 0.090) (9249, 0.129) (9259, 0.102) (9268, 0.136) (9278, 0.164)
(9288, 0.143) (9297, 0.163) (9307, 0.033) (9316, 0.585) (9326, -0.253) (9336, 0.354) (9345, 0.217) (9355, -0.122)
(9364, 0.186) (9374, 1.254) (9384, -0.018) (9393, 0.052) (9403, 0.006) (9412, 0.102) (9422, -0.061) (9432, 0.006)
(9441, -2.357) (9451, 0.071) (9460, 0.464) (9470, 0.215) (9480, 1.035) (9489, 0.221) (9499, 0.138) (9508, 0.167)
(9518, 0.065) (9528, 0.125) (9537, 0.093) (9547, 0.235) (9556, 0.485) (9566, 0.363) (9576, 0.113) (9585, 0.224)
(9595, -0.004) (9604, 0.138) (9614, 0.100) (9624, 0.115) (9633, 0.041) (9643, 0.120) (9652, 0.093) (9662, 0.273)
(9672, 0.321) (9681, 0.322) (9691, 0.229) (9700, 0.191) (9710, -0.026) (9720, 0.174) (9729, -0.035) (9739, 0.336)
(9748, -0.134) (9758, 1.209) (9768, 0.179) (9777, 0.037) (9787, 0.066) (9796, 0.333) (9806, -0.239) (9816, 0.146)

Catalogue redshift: 0.949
